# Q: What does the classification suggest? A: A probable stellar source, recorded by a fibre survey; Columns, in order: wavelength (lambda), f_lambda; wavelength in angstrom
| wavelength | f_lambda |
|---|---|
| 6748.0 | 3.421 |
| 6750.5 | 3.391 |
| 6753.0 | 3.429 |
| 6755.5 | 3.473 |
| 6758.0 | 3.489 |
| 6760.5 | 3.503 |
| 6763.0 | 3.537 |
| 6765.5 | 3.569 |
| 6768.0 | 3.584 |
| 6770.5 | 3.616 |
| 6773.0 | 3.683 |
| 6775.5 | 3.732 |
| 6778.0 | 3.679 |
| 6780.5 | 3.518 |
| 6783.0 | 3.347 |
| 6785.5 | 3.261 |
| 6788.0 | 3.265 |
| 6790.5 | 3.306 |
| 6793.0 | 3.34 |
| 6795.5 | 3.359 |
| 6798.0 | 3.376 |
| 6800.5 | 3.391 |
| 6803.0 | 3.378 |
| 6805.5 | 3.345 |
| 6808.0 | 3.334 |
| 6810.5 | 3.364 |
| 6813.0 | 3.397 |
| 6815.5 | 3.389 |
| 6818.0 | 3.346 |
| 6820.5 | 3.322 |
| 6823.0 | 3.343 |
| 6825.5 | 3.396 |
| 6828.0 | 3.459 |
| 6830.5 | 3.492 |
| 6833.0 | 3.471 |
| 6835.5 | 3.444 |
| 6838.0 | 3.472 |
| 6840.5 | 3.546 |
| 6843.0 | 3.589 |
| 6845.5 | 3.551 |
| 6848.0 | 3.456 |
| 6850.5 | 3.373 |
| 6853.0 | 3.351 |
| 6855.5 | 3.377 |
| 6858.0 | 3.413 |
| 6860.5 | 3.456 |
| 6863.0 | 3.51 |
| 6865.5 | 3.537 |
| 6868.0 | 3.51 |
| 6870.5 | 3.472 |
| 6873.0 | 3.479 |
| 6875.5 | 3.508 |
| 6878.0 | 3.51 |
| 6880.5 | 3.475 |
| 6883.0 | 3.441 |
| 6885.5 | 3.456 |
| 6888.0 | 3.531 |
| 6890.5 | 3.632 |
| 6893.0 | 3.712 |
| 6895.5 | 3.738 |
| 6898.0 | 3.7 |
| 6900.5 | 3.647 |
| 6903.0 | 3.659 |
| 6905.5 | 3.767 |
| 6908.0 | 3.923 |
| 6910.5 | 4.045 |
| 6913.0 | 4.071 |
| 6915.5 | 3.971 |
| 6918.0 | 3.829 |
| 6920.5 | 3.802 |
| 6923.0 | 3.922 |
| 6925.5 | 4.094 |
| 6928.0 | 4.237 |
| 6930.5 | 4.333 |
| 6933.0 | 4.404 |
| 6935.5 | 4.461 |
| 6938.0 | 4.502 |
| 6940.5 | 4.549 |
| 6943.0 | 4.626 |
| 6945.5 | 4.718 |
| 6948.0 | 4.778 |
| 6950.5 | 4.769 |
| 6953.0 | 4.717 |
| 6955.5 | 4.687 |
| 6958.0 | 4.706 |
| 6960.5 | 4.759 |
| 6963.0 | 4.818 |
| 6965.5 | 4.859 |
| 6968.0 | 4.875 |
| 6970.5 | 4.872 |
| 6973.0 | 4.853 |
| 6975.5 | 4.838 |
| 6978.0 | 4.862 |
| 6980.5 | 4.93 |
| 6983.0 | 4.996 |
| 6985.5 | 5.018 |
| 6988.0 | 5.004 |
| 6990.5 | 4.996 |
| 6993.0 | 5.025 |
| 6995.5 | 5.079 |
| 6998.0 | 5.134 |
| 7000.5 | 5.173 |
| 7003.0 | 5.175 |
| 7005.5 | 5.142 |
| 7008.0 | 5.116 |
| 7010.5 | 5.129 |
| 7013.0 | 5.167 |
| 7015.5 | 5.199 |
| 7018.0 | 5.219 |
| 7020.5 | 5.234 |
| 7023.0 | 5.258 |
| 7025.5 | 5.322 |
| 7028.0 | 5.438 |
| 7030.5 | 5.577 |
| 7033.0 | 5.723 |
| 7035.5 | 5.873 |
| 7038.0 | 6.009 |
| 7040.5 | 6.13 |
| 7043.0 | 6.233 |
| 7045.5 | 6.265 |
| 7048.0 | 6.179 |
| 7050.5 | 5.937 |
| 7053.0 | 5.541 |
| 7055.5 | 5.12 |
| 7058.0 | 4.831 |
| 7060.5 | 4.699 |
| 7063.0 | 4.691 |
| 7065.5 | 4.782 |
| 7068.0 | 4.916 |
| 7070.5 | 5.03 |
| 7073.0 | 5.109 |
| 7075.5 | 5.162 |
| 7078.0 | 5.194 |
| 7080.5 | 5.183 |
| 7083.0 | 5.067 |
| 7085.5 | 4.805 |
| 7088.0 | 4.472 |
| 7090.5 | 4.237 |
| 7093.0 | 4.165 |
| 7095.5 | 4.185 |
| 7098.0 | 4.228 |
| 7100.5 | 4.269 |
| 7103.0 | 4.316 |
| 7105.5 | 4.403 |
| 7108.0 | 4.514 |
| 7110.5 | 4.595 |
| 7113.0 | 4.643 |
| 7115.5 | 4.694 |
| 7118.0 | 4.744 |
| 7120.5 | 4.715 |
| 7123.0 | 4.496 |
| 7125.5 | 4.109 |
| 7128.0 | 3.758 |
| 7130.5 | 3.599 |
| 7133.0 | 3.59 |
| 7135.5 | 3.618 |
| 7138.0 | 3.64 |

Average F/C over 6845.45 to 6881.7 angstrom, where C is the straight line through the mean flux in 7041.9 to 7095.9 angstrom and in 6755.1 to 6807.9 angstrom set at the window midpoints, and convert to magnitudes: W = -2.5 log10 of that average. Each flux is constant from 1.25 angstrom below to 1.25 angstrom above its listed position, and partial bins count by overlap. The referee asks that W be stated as 0.14 mag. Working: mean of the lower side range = 3.46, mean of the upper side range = 5.09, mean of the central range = 3.46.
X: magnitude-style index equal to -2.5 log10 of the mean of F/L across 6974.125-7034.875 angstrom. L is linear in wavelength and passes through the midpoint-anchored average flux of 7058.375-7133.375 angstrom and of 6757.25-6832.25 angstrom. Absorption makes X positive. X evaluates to -0.22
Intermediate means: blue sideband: 3.44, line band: 5.16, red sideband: 4.56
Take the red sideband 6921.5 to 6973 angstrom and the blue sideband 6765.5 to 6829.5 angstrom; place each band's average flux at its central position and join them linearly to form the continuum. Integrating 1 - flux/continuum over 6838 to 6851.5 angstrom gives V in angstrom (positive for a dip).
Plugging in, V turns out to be 1.0 angstrom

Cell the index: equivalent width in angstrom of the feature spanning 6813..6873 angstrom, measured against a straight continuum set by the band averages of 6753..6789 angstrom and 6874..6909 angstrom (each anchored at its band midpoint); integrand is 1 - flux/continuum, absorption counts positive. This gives 2.2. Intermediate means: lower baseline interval 3.52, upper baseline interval 3.62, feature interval 3.45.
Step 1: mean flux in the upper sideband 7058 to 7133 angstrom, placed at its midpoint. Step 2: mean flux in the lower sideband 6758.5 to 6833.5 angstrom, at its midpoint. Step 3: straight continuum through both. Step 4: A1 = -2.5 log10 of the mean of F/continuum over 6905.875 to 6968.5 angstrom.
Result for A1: -0.11 mag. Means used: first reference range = 3.44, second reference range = 4.57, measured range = 4.4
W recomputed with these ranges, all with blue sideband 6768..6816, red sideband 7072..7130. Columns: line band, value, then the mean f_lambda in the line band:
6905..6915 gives -0.030 mag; 3.97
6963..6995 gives -0.197 mag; 4.93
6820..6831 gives 0.047 mag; 3.4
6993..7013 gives -0.218 mag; 5.13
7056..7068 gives -0.090 mag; 4.79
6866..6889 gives 0.076 mag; 3.49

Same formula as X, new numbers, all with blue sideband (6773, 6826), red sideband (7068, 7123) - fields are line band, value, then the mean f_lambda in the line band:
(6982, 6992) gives -0.19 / 5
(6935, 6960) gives -0.16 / 4.66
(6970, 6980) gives -0.17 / 4.86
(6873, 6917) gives 0.03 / 3.69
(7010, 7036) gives -0.23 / 5.37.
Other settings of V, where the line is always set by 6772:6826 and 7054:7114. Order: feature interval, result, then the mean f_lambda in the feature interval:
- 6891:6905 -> 0.6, 3.69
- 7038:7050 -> -4.4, 6.17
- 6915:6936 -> -0.7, 4.11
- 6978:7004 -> -4.7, 5.04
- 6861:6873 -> 0.7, 3.5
